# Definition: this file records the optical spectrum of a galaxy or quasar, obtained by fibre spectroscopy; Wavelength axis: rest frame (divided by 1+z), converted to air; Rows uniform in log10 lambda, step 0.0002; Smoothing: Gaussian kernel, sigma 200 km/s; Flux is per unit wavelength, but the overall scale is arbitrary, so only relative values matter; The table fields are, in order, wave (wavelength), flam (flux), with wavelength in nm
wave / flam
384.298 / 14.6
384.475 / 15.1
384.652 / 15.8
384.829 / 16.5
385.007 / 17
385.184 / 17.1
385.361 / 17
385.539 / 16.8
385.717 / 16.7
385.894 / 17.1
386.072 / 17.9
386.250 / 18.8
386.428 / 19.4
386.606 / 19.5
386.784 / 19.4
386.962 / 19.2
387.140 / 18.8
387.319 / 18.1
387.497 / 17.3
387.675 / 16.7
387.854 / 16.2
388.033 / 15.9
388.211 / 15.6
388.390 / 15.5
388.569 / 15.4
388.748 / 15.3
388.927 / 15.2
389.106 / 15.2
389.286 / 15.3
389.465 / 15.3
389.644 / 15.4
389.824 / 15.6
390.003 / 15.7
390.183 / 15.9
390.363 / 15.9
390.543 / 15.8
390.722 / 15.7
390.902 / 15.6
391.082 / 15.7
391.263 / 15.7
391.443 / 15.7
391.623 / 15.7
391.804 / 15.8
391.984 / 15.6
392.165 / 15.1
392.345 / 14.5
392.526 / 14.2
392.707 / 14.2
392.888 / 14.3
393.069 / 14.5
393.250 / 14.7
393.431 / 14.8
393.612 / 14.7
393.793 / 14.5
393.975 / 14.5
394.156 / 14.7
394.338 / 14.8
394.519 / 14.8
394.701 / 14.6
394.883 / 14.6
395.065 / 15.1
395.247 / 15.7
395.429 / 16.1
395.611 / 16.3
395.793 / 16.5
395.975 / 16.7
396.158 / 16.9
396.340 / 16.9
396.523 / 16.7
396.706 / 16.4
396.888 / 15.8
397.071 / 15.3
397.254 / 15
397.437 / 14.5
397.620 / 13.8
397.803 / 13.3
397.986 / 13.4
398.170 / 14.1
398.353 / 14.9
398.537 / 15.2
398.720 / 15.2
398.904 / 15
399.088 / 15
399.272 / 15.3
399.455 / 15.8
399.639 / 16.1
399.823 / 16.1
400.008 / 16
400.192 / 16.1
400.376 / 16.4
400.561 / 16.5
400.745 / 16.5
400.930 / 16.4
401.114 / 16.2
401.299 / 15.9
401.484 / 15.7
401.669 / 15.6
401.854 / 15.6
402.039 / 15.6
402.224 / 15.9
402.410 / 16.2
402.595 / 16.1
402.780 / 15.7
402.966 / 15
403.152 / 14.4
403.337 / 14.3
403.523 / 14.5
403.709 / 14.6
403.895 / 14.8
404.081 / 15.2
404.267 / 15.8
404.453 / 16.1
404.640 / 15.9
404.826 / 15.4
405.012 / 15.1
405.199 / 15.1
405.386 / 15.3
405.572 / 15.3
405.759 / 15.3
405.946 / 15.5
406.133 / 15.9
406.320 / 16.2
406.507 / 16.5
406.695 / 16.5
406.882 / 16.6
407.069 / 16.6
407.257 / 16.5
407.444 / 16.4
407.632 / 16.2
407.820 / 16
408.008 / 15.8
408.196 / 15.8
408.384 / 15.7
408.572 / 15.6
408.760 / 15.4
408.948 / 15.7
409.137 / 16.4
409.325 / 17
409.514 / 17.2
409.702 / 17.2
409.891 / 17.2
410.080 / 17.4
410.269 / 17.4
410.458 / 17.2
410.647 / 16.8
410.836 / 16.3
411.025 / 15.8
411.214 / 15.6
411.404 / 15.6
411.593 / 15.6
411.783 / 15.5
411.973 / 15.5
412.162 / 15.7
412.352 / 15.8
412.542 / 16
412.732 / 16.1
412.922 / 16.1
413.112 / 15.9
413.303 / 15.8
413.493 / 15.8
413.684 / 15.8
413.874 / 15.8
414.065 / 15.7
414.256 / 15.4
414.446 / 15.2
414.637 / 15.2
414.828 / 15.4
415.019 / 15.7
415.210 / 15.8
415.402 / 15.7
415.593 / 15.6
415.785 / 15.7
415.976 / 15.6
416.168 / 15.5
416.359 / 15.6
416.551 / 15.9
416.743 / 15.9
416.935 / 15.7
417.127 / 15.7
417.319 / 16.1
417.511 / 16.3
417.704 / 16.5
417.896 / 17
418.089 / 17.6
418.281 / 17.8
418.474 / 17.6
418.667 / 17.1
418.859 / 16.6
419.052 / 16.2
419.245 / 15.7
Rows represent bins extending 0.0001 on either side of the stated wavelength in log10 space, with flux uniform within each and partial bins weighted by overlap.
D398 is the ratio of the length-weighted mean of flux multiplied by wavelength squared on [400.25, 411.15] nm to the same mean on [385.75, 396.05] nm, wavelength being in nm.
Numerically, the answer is 1.08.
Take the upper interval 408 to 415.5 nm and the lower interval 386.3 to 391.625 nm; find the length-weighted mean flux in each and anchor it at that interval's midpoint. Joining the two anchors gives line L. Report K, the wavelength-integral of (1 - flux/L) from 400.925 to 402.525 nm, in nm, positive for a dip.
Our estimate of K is 0.03 nm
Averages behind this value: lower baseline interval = 16.4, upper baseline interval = 16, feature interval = 15.9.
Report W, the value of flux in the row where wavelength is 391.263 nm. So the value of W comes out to 15.7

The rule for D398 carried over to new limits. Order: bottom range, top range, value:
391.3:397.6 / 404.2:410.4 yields 1.12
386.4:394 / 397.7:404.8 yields 1.03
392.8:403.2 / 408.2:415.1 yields 1.11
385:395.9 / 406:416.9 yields 1.12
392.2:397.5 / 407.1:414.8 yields 1.14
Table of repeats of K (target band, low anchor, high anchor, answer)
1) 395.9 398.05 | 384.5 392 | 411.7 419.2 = 0.12 nm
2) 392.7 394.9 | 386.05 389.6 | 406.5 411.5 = 0.29 nm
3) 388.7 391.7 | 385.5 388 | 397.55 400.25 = 0.27 nm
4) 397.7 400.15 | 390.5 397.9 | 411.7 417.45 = 0.05 nm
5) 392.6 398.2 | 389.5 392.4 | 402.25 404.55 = 0.13 nm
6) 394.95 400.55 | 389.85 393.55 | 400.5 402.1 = 0.07 nm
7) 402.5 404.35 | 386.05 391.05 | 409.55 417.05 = 0.13 nm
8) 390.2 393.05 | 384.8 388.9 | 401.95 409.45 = 0.26 nm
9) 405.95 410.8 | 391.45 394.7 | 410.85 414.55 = -0.28 nm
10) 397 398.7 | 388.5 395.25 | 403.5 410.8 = 0.12 nm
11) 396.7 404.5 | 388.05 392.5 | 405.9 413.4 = 0.25 nm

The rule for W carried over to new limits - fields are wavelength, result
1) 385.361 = 17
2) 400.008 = 16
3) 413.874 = 15.8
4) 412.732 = 16.1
